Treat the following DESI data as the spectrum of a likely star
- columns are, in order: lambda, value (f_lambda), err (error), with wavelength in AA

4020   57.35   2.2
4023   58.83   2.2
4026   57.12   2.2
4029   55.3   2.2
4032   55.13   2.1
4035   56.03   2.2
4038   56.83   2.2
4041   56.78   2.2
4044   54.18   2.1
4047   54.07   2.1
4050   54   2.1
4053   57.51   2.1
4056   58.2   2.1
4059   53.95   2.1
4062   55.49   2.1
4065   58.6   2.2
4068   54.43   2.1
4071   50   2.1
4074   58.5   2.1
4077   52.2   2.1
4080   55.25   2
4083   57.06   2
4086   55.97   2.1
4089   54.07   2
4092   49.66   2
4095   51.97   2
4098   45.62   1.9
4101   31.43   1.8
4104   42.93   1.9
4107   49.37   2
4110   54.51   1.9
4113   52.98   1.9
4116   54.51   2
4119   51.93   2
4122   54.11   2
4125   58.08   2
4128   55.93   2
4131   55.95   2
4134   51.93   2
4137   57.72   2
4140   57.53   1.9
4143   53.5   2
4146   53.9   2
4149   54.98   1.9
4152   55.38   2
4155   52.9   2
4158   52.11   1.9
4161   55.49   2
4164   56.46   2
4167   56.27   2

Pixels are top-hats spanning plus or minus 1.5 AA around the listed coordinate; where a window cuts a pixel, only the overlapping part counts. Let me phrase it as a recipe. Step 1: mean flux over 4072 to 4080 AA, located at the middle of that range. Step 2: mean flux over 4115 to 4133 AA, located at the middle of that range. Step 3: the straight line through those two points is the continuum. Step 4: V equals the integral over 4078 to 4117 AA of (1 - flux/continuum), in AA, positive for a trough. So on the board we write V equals 3.28 AA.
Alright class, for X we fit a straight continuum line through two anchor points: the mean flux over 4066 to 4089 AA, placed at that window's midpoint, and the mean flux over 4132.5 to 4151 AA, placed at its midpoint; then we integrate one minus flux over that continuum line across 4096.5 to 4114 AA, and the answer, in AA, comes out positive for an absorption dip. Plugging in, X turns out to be 2.8 AA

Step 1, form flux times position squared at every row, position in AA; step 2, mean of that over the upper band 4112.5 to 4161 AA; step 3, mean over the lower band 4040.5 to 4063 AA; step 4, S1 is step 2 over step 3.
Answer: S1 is 1.0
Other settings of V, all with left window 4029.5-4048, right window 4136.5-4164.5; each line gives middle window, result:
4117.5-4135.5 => 0.1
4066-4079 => 0.3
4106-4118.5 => 0.5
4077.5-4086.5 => -0.1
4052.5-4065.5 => -0.3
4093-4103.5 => 2.3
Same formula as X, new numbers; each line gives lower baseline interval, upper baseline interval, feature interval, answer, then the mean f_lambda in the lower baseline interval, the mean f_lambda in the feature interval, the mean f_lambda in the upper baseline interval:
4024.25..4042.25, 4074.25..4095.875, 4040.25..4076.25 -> -0.1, 56.2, 55.4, 54.1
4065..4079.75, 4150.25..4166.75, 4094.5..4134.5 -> 2.8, 54.4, 50.7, 54.6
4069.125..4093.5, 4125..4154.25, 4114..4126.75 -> 0.1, 54.1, 54.6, 55.3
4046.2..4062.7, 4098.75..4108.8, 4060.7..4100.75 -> -3.9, 55.6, 53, 42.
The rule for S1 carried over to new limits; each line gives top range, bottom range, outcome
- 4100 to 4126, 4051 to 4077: 0.93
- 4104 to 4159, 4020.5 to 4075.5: 1.01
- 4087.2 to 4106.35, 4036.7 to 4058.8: 0.85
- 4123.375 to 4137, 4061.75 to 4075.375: 1.04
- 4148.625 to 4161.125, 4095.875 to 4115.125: 1.19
